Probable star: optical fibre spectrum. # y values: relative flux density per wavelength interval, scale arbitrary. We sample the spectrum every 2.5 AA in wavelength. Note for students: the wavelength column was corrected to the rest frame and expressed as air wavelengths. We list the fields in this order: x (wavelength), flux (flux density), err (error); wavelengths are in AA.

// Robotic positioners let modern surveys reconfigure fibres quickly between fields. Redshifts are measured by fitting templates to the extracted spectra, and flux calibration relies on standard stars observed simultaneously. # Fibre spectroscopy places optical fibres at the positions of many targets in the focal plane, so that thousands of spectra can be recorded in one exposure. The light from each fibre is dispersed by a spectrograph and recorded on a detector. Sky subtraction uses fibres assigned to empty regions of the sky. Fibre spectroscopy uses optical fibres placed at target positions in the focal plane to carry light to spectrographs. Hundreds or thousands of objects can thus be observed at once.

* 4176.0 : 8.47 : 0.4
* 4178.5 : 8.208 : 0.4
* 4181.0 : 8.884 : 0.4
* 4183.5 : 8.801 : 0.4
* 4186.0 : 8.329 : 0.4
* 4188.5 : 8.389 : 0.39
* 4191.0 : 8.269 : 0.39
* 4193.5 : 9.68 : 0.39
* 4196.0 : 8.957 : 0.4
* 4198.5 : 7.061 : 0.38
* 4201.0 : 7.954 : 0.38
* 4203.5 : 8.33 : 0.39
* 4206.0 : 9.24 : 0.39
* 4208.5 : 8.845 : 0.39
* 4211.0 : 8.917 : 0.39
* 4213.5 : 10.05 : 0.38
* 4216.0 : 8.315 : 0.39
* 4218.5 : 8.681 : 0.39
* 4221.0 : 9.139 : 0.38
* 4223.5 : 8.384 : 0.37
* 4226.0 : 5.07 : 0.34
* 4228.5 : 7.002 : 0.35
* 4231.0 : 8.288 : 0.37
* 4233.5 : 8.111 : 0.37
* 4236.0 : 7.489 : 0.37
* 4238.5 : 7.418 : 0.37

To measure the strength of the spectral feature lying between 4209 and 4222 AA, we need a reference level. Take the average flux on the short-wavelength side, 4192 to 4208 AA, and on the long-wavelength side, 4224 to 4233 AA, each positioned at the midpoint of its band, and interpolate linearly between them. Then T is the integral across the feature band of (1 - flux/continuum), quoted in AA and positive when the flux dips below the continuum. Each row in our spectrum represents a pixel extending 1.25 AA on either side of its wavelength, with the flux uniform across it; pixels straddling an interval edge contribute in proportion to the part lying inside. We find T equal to -2.2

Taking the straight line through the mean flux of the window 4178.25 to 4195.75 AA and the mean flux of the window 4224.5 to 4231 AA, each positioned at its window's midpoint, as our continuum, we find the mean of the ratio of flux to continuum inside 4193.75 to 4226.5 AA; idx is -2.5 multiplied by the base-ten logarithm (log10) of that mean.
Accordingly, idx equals -0.14 mag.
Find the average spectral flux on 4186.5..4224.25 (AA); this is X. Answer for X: 8.68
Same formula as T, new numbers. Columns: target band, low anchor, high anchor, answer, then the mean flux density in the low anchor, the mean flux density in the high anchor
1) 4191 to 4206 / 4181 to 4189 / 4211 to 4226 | 0.2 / 8.58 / 8.59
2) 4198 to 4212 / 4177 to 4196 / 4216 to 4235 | -0.3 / 8.67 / 7.84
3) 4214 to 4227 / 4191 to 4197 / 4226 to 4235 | -0.3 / 9.11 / 7.41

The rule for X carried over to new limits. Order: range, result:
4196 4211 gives 8.39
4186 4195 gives 8.72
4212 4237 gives 8.07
